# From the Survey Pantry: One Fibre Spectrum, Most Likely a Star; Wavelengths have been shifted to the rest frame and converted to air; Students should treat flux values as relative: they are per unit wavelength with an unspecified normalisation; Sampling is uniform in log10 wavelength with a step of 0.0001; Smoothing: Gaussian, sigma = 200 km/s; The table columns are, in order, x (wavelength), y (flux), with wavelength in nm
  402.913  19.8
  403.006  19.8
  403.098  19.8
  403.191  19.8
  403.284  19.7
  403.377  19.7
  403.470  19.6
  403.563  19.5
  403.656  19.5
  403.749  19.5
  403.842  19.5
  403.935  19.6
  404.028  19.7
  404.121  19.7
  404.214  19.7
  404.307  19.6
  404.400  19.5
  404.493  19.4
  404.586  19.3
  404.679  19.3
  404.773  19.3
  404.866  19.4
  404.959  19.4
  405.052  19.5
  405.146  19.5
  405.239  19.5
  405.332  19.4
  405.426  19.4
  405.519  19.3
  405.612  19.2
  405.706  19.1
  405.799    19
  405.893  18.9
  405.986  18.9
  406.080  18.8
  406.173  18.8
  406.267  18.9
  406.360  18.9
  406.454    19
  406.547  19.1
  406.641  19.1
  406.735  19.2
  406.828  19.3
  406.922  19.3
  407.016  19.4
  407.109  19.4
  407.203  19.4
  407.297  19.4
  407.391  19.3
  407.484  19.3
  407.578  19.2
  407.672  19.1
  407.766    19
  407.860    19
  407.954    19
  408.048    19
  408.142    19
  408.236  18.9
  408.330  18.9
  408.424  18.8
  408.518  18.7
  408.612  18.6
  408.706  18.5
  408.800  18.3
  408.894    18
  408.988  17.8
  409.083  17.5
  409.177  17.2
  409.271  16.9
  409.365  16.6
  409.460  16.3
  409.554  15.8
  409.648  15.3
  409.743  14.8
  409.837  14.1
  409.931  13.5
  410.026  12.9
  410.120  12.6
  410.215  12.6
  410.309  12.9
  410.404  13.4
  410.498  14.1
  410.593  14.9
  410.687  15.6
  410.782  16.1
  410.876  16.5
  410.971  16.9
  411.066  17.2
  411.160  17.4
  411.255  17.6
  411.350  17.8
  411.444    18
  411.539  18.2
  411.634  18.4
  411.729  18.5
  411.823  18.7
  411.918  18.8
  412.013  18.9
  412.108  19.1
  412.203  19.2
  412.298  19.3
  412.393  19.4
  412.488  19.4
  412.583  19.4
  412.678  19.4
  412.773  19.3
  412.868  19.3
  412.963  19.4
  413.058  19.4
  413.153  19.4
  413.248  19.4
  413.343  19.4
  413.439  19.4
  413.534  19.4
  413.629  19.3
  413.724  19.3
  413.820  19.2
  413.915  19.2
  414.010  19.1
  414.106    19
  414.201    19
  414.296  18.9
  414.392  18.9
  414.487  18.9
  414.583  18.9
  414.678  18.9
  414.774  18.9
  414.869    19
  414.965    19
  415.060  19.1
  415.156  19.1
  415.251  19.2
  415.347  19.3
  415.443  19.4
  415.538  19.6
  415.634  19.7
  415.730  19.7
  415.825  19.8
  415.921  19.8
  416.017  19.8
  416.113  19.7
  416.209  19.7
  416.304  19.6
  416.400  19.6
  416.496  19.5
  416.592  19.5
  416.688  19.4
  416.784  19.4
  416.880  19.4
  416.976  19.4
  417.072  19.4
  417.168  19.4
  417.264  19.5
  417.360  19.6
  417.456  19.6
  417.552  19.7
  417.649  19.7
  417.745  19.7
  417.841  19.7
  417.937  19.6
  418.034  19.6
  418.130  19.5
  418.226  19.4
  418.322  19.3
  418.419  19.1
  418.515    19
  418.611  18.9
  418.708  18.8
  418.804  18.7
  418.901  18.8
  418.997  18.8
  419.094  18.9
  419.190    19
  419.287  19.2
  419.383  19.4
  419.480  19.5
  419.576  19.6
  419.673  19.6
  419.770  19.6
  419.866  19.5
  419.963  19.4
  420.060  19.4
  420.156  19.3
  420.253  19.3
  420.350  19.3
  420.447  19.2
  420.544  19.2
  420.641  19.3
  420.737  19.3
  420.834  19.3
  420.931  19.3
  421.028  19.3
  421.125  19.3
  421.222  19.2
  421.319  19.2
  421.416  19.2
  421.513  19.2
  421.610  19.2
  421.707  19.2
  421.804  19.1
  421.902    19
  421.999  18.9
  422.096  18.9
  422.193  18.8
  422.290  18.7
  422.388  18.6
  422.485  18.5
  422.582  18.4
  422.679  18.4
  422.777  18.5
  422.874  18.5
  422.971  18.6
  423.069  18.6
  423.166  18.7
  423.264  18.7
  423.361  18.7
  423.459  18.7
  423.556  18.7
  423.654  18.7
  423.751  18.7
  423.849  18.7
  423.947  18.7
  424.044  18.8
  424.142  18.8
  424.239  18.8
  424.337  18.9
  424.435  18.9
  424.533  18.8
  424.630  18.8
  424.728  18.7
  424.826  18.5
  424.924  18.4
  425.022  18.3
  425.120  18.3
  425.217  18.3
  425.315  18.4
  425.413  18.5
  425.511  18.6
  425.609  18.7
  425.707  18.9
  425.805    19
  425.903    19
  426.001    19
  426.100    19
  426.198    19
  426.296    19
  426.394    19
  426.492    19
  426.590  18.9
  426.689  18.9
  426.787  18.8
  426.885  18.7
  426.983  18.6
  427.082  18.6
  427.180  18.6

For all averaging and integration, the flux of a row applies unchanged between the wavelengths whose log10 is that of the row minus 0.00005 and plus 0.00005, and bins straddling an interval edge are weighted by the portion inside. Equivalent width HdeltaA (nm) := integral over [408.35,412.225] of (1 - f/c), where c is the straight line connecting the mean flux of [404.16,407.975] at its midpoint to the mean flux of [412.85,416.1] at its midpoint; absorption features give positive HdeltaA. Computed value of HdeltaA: 0.52 nm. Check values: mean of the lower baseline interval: 19.2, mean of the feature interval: 16.7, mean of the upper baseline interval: 19.3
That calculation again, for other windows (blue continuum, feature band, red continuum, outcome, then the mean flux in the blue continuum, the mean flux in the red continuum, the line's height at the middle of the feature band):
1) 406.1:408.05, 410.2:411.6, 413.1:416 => 0.23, 19.1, 19.2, 19.2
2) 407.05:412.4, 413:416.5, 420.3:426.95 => -0.28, 17.3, 18.8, 17.9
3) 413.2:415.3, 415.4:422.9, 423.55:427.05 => -0.13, 19.1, 18.7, 18.9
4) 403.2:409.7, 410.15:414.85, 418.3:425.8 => 0.19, 18.9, 18.9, 18.9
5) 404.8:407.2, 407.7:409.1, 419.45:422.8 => 0.04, 19.2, 19.1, 19.2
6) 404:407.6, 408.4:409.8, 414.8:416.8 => 0.15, 19.3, 19.5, 19.3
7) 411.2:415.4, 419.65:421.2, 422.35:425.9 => -0.05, 19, 18.6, 18.8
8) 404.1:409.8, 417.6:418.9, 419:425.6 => -0.03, 18.7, 18.9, 18.9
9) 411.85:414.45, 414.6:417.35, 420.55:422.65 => -0.04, 19.2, 19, 19.2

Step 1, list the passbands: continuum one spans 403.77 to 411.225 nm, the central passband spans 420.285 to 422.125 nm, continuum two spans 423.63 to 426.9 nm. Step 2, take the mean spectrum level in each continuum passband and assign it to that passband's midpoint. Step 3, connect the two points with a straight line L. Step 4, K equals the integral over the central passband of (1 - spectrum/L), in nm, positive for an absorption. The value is -0.061 nm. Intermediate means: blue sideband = 18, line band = 19.2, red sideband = 18.8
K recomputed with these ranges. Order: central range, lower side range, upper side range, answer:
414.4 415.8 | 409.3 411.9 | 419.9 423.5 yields -0.17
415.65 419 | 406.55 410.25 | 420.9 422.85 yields -0.17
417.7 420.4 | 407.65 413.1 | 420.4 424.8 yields -0.12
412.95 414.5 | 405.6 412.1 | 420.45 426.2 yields -0.10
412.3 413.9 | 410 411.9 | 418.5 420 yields -0.23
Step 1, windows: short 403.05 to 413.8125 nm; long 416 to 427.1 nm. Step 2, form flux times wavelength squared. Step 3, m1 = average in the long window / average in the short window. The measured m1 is 1.1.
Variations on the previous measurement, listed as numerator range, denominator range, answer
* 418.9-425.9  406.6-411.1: 1.17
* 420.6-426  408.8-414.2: 1.14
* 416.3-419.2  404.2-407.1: 1.07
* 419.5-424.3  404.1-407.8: 1.07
